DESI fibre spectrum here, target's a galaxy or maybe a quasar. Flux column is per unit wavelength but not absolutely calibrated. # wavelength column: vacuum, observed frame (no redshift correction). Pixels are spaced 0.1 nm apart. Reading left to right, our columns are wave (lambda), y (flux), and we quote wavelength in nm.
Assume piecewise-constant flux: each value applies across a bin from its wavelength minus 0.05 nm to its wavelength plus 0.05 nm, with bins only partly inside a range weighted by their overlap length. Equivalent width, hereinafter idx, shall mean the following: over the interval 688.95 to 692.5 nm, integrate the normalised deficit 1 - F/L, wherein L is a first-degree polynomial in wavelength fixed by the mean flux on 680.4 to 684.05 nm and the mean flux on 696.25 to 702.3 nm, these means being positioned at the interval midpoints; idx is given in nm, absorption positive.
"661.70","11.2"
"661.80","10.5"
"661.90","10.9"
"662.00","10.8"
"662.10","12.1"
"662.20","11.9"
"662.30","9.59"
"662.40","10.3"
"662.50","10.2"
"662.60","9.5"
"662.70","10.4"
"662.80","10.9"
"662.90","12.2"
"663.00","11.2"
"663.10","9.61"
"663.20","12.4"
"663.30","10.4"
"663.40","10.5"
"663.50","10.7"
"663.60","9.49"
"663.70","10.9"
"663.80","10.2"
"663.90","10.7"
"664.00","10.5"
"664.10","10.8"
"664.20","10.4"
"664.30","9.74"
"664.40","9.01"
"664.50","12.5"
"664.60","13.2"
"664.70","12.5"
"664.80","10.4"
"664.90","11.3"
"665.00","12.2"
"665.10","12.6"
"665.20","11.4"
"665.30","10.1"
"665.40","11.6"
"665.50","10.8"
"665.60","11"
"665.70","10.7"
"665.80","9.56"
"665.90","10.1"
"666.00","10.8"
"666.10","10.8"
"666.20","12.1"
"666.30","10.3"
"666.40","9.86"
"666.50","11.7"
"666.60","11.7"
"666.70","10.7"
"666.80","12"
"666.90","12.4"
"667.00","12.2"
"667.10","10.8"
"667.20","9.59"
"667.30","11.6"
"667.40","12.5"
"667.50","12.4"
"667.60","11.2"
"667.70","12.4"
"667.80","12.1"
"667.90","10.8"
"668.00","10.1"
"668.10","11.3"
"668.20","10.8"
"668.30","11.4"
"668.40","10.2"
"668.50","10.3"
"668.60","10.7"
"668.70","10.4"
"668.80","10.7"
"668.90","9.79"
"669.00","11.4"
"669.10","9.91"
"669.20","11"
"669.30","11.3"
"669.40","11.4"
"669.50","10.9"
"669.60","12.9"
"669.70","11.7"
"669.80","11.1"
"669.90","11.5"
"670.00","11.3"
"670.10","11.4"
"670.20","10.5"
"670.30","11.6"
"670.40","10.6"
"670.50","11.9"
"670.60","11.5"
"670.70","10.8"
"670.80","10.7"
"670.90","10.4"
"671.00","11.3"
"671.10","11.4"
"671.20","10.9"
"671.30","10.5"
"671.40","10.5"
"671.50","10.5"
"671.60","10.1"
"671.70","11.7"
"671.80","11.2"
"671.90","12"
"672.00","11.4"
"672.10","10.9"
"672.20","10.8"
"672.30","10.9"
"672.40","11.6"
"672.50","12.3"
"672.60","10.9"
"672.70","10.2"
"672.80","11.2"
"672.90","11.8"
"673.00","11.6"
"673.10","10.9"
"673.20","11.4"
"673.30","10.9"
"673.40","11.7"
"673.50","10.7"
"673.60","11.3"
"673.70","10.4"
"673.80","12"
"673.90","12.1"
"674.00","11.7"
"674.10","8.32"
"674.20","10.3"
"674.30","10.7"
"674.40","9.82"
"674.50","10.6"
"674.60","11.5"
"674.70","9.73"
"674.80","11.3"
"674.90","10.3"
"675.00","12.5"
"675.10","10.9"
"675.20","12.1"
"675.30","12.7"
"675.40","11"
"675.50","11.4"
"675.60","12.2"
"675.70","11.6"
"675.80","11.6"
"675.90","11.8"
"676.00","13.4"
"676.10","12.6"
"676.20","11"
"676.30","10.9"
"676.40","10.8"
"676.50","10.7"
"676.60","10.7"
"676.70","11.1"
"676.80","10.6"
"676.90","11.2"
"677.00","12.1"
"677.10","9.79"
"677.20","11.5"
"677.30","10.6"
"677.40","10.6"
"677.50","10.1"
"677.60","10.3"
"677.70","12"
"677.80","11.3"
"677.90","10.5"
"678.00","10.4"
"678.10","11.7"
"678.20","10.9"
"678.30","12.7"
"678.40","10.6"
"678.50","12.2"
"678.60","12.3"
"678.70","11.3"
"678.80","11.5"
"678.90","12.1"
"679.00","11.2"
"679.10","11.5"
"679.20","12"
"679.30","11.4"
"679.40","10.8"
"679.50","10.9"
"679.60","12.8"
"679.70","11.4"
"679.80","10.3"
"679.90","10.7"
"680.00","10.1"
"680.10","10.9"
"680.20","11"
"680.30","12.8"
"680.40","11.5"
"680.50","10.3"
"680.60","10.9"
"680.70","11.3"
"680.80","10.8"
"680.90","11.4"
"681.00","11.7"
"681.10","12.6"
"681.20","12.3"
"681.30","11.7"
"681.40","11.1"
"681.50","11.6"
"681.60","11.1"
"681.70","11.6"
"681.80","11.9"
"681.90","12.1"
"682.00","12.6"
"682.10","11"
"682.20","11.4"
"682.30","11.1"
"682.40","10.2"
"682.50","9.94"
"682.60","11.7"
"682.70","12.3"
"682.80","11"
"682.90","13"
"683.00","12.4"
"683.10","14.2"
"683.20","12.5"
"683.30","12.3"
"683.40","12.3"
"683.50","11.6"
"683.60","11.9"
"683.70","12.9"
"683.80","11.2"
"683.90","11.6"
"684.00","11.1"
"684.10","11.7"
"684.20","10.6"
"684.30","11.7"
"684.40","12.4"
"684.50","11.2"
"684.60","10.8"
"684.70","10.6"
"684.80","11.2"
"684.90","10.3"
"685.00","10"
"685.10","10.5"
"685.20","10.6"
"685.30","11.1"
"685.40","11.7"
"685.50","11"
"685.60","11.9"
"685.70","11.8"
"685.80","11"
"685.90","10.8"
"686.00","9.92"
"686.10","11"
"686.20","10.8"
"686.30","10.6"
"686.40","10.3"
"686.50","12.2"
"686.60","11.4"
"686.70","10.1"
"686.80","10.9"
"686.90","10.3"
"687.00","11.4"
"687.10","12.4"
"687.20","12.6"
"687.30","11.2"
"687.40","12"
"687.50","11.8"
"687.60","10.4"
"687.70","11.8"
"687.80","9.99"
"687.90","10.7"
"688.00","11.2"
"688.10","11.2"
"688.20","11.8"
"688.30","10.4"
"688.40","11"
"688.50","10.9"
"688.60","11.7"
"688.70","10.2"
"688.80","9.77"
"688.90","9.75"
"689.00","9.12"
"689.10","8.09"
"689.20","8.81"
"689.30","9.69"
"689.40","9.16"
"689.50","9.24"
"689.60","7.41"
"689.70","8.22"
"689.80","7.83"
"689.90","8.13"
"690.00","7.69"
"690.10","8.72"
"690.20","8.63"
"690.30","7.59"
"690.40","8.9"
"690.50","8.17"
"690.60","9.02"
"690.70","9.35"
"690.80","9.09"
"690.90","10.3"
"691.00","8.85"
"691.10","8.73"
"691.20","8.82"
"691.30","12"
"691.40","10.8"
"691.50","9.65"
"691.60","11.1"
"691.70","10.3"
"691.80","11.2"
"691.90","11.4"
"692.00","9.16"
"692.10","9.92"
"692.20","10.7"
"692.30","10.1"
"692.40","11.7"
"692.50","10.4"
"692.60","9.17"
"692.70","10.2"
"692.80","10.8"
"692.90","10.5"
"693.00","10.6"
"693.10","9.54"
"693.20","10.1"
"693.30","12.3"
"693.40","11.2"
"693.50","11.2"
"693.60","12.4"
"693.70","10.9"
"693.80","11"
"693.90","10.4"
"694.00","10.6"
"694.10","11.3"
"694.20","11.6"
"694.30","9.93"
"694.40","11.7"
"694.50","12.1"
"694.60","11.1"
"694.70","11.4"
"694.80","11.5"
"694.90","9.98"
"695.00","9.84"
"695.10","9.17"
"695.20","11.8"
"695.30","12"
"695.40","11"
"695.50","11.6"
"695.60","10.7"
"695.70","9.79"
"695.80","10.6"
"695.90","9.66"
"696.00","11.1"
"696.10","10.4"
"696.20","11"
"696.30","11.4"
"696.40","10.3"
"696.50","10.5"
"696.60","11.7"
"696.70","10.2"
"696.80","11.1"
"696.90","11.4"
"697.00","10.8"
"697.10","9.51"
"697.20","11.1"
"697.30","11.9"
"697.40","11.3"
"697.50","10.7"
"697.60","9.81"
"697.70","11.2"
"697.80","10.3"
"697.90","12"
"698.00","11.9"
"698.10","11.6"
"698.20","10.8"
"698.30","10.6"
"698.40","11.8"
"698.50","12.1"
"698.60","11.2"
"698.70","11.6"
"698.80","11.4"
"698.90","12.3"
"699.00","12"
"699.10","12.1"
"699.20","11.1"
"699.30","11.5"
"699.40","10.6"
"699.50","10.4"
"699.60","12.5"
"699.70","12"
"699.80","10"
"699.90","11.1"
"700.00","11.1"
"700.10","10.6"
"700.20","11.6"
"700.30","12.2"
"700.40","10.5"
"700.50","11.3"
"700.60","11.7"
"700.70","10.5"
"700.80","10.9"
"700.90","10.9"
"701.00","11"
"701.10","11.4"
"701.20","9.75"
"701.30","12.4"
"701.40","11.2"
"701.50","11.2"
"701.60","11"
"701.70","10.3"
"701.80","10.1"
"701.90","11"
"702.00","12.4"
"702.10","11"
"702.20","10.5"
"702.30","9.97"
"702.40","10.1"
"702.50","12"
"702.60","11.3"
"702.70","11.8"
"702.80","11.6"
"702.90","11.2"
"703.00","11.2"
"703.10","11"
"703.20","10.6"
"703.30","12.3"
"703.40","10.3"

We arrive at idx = 0.63 nm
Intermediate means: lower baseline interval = 11.7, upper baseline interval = 11.1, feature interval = 9.37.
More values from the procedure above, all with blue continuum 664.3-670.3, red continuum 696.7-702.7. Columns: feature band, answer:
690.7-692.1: 0.13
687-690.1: 0.28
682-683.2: -0.06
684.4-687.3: 0.03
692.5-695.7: 0.08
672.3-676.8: -0.03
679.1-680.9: -0.01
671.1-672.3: 0.02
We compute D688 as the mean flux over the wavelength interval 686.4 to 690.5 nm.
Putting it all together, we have 10.1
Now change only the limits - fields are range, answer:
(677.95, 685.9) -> 11.5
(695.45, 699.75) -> 11.1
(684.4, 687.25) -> 11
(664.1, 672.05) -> 11.1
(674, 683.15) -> 11.3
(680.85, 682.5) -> 11.5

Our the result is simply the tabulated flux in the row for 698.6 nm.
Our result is 11.2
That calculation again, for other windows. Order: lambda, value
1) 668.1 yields 11.3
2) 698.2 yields 10.8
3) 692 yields 9.16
